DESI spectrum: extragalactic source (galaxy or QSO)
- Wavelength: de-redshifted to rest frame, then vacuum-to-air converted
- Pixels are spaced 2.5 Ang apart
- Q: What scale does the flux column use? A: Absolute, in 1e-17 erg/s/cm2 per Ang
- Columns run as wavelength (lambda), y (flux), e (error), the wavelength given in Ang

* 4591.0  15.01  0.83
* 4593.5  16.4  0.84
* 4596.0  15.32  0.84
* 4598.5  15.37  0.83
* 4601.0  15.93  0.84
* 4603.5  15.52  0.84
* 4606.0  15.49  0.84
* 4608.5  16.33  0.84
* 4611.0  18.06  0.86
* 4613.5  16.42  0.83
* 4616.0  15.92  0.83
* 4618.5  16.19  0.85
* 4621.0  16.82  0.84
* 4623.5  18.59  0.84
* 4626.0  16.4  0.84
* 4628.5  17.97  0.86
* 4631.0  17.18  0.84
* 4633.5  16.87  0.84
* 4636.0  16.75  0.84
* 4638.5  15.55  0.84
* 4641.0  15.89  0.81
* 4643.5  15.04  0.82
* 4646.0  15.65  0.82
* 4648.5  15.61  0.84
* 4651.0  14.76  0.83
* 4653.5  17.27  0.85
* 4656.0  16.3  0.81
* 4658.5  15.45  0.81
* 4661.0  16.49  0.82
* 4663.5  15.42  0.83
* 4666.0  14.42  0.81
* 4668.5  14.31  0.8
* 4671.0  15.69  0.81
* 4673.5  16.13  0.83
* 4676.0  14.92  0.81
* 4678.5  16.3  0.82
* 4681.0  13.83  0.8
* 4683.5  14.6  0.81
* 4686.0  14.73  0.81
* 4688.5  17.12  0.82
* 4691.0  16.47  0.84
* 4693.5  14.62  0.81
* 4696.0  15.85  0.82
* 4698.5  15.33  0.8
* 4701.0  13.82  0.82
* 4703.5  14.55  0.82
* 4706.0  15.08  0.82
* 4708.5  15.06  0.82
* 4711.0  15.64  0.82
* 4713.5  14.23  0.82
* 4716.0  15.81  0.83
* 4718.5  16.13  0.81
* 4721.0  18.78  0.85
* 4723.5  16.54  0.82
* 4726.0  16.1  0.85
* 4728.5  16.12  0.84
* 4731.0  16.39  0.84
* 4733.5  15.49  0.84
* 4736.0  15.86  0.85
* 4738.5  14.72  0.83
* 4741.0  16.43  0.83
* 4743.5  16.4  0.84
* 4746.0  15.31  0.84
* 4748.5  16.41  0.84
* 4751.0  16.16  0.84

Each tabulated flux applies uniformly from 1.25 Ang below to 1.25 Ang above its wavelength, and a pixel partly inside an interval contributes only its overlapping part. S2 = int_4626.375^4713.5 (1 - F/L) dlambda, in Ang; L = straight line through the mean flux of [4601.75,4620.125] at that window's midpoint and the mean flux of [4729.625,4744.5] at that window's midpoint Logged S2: 2.7 Ang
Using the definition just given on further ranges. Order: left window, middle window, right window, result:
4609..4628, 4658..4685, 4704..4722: 1.72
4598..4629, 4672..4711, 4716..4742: 2.60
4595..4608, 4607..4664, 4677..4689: -3.62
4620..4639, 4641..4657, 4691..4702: 0.71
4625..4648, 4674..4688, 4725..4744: 0.94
